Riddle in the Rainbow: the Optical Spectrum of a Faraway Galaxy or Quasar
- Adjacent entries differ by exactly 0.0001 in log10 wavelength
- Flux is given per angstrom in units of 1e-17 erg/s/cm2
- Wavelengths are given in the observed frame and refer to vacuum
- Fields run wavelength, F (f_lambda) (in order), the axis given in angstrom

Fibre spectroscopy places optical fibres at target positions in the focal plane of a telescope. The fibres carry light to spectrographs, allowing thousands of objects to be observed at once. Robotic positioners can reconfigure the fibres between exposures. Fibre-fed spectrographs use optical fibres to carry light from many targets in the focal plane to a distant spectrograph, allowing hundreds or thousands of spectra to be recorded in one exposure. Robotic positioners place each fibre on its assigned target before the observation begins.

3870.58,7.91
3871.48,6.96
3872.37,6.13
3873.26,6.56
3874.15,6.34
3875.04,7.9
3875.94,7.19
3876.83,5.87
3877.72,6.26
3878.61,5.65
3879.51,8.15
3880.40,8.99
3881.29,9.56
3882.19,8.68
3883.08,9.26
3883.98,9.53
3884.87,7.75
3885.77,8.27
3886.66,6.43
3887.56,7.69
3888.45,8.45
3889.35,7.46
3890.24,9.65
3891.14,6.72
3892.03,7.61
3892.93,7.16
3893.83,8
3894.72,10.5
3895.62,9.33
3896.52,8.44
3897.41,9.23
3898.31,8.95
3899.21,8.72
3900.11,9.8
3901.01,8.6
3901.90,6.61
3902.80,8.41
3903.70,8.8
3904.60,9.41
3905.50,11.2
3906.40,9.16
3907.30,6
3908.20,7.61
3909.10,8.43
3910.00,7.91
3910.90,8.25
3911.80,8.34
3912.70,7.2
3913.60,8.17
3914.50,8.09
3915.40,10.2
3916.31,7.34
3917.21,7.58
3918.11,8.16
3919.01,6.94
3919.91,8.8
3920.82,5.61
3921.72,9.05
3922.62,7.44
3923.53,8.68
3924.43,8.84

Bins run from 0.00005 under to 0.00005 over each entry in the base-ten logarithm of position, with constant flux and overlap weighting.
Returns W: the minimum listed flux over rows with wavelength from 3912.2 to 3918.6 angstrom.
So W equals 7.2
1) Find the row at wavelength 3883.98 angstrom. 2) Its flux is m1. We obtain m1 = 9.53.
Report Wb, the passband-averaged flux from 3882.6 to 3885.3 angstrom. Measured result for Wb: 8.86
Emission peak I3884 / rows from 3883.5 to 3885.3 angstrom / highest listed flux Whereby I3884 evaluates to 9.53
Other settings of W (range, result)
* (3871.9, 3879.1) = 5.65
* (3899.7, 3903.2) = 6.61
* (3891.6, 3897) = 7.16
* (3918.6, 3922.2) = 5.61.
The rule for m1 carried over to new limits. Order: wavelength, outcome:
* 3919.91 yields 8.8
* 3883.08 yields 9.26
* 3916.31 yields 7.34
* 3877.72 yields 6.26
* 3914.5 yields 8.09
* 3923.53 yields 8.68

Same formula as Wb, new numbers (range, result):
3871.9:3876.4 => 6.83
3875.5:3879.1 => 6.26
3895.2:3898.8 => 8.98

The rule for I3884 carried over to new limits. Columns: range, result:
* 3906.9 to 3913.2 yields 8.43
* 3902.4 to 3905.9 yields 11.2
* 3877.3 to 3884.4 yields 9.56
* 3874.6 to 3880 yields 8.15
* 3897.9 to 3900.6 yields 9.8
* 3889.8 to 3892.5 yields 9.65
